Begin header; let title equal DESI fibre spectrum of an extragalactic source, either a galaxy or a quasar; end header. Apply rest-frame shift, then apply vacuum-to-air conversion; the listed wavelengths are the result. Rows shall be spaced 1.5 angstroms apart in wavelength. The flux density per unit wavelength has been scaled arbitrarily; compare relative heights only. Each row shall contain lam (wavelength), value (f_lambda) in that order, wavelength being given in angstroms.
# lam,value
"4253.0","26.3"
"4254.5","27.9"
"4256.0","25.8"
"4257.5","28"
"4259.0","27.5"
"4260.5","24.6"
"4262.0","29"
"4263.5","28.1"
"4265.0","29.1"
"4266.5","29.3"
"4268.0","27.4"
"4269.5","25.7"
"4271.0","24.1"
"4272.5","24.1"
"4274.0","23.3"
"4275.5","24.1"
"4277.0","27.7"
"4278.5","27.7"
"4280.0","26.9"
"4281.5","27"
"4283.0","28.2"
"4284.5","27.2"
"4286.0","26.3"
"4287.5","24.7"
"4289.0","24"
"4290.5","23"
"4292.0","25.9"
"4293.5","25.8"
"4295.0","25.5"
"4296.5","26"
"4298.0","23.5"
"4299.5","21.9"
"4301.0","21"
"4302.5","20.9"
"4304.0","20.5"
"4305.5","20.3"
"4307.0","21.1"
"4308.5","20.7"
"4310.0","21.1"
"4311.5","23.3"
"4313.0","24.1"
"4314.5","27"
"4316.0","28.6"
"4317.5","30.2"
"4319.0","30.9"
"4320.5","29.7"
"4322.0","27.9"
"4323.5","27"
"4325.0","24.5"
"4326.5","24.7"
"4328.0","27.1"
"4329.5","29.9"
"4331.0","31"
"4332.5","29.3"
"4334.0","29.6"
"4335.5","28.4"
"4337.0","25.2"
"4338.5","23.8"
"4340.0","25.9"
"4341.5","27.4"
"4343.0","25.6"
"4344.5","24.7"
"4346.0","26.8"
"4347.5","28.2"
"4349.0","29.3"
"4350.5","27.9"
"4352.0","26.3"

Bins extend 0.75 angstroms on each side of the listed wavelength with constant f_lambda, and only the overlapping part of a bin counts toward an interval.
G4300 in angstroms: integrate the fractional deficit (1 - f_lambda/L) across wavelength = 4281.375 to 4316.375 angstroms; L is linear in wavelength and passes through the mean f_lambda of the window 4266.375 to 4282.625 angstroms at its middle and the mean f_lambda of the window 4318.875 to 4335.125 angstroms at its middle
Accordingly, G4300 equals 4.0 angstroms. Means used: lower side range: 26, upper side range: 28.2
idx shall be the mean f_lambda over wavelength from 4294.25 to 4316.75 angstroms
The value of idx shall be 23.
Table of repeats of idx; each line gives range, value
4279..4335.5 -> 25.6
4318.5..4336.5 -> 28.3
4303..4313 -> 21.4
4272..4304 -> 24.9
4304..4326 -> 25.3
